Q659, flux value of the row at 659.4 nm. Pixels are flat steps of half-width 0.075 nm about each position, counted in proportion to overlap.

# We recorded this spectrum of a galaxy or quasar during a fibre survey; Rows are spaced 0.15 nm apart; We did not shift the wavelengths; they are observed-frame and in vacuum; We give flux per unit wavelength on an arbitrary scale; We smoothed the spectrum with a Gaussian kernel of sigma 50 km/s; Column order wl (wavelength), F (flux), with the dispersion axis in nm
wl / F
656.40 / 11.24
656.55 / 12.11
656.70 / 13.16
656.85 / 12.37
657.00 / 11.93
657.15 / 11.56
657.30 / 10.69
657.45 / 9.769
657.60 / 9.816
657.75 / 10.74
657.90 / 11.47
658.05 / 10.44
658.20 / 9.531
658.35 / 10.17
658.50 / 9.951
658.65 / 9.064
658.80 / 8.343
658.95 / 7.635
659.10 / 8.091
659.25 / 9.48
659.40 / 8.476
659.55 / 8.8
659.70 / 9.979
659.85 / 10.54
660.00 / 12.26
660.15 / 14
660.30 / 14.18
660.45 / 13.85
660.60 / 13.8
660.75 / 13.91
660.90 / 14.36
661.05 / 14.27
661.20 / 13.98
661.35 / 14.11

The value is 8.476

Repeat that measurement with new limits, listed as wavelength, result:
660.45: 13.85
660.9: 14.36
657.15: 11.56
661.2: 13.98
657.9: 11.47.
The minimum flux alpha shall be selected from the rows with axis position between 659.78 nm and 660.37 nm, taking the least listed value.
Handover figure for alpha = 10.54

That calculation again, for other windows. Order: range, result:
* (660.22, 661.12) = 13.8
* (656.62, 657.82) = 9.769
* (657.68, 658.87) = 8.343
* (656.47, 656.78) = 12.11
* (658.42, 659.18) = 7.635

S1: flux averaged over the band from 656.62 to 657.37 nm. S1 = 12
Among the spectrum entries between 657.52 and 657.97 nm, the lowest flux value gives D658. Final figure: 9.816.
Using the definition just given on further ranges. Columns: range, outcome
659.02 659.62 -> 8.091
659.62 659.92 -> 9.979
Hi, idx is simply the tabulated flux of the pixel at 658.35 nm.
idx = 10.17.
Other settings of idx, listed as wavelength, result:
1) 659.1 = 8.091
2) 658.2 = 9.531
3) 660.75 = 13.91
